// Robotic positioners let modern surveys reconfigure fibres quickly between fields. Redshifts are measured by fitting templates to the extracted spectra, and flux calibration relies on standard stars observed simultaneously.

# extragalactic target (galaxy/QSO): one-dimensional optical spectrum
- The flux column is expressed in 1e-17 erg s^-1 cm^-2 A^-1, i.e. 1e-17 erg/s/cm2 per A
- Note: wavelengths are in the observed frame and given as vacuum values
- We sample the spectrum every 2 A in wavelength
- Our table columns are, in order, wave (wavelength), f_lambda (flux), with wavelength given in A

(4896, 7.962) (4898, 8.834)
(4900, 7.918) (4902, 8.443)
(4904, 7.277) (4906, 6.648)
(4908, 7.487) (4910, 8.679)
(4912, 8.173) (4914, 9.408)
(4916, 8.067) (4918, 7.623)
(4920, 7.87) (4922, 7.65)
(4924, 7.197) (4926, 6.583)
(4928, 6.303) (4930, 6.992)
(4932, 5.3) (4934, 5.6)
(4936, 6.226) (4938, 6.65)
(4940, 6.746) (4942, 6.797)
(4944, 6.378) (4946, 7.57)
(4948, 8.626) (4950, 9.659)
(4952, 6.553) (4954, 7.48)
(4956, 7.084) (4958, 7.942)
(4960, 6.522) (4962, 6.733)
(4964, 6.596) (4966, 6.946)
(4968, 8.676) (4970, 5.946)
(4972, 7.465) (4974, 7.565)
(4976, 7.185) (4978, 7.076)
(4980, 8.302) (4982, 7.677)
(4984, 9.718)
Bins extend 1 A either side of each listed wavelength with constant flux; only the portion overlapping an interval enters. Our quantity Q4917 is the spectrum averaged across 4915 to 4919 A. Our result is 7.85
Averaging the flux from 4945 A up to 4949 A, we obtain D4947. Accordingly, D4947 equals 8.1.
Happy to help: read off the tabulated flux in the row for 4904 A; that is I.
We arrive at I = 7.277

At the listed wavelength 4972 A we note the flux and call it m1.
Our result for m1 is 7.465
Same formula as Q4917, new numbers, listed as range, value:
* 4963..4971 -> 7.04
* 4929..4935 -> 5.96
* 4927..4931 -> 6.65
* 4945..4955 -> 7.98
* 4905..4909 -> 7.07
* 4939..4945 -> 6.64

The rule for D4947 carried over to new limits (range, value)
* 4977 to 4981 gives 7.69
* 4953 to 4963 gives 7.15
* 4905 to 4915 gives 8.08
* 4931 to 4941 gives 6.1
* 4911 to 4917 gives 8.55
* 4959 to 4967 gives 6.7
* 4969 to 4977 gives 7.04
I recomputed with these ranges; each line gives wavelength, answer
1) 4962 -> 6.733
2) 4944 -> 6.378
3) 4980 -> 8.302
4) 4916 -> 8.067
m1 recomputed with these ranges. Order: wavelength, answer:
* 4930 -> 6.992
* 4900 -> 7.918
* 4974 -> 7.565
